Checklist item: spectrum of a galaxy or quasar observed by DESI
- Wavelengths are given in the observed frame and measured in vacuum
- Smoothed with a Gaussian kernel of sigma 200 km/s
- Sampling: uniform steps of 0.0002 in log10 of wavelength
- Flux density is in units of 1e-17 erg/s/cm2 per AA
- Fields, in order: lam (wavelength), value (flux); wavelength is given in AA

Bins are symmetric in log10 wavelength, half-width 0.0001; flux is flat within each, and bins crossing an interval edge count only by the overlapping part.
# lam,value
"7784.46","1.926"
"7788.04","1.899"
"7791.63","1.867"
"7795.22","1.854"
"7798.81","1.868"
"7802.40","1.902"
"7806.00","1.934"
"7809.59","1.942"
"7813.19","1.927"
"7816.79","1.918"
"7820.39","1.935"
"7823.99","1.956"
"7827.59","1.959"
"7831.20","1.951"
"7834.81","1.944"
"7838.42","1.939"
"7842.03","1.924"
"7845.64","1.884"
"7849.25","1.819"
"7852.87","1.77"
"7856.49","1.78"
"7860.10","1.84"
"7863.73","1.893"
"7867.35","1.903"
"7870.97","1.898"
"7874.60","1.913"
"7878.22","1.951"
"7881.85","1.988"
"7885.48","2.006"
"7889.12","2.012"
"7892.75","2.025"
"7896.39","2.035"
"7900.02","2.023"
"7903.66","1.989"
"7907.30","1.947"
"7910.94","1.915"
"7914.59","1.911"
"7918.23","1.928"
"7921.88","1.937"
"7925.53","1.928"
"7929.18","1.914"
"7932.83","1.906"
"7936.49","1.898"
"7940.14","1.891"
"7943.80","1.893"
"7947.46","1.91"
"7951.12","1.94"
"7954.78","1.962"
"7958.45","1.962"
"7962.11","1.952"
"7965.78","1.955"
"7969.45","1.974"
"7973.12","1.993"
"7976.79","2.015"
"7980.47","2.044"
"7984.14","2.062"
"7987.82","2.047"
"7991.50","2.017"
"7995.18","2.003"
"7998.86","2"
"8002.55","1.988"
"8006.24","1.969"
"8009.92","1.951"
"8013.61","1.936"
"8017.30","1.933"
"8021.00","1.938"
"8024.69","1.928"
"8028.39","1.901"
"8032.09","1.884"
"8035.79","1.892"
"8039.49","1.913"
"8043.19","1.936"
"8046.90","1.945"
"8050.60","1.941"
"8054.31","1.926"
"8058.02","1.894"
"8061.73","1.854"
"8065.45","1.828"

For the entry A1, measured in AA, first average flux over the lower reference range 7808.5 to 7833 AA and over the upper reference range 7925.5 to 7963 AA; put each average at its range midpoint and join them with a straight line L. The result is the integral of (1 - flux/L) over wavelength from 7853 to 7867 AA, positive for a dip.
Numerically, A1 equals 0.7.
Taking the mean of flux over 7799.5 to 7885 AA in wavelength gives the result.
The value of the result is 1.91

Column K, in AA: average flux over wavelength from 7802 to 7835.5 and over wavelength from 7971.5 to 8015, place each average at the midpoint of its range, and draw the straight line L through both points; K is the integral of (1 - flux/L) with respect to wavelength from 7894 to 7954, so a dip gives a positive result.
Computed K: 1.2 AA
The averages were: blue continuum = 1.94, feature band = 1.94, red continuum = 2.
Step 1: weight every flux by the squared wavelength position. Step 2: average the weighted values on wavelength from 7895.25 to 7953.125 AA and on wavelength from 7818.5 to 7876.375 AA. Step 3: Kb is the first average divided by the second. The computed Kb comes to 1.04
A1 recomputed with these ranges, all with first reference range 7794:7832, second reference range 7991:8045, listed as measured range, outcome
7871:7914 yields -1.0 AA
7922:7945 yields 0.3 AA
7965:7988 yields -0.9 AA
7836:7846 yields 0.0 AA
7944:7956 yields 0.0 AA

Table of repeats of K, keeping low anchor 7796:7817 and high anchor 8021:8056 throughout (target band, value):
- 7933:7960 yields -0.1 AA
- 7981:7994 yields -0.8 AA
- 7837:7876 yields 0.9 AA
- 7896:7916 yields -0.5 AA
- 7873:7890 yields -0.5 AA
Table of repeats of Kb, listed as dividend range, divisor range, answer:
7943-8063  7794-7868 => 1.08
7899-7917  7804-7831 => 1.03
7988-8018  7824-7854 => 1.08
